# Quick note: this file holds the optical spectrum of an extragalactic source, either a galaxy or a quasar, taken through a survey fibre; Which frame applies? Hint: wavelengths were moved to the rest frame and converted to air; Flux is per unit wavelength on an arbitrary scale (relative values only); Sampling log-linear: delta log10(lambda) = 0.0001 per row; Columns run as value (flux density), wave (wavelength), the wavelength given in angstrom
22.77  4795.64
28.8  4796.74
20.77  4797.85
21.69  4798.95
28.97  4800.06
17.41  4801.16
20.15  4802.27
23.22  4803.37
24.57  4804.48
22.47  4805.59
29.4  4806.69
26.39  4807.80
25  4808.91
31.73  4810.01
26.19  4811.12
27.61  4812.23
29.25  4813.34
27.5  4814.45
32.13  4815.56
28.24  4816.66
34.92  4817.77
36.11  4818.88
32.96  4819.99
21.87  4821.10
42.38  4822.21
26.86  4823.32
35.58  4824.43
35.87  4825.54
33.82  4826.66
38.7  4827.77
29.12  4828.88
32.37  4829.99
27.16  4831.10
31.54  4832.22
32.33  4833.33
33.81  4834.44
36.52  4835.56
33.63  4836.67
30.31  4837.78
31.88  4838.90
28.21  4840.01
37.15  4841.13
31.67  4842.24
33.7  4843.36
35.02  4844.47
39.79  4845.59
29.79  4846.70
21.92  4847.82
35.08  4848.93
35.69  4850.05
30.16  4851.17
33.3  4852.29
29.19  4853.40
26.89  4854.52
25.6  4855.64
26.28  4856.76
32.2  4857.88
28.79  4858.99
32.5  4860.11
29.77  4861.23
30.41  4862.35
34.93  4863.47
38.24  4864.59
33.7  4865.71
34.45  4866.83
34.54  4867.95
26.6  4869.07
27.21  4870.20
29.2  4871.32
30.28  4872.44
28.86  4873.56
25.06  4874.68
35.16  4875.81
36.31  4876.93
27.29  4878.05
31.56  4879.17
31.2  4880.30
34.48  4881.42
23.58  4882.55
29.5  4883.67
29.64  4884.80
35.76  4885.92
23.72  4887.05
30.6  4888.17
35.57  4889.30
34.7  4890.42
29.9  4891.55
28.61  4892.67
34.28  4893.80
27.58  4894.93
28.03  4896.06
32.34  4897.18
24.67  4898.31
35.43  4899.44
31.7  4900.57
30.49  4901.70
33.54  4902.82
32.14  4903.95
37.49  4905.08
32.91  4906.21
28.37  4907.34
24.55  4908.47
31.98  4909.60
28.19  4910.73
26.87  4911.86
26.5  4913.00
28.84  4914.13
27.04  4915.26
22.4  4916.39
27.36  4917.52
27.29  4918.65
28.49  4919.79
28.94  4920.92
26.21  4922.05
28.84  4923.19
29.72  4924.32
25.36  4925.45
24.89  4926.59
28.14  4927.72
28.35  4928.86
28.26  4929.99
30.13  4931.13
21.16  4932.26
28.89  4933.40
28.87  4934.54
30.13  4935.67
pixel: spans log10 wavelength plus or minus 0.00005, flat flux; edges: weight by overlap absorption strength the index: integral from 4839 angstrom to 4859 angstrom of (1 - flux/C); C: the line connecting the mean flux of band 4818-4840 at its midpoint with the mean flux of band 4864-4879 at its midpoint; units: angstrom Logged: 0.53 angstrom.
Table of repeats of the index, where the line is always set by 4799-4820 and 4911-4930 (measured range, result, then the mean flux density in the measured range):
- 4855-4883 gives -3.6 angstrom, 30.7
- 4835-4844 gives -1.8 angstrom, 32.9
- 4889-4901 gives -1.7 angstrom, 31.1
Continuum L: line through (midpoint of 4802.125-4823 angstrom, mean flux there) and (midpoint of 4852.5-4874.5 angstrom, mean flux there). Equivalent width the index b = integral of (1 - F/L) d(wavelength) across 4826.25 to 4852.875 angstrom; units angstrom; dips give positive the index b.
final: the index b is -2.7 angstrom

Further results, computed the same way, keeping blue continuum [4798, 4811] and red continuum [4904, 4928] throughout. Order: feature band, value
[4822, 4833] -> -3.4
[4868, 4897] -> -3.4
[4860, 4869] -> -2.3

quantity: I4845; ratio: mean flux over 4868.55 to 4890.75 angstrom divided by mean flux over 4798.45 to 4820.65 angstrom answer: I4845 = 1.11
